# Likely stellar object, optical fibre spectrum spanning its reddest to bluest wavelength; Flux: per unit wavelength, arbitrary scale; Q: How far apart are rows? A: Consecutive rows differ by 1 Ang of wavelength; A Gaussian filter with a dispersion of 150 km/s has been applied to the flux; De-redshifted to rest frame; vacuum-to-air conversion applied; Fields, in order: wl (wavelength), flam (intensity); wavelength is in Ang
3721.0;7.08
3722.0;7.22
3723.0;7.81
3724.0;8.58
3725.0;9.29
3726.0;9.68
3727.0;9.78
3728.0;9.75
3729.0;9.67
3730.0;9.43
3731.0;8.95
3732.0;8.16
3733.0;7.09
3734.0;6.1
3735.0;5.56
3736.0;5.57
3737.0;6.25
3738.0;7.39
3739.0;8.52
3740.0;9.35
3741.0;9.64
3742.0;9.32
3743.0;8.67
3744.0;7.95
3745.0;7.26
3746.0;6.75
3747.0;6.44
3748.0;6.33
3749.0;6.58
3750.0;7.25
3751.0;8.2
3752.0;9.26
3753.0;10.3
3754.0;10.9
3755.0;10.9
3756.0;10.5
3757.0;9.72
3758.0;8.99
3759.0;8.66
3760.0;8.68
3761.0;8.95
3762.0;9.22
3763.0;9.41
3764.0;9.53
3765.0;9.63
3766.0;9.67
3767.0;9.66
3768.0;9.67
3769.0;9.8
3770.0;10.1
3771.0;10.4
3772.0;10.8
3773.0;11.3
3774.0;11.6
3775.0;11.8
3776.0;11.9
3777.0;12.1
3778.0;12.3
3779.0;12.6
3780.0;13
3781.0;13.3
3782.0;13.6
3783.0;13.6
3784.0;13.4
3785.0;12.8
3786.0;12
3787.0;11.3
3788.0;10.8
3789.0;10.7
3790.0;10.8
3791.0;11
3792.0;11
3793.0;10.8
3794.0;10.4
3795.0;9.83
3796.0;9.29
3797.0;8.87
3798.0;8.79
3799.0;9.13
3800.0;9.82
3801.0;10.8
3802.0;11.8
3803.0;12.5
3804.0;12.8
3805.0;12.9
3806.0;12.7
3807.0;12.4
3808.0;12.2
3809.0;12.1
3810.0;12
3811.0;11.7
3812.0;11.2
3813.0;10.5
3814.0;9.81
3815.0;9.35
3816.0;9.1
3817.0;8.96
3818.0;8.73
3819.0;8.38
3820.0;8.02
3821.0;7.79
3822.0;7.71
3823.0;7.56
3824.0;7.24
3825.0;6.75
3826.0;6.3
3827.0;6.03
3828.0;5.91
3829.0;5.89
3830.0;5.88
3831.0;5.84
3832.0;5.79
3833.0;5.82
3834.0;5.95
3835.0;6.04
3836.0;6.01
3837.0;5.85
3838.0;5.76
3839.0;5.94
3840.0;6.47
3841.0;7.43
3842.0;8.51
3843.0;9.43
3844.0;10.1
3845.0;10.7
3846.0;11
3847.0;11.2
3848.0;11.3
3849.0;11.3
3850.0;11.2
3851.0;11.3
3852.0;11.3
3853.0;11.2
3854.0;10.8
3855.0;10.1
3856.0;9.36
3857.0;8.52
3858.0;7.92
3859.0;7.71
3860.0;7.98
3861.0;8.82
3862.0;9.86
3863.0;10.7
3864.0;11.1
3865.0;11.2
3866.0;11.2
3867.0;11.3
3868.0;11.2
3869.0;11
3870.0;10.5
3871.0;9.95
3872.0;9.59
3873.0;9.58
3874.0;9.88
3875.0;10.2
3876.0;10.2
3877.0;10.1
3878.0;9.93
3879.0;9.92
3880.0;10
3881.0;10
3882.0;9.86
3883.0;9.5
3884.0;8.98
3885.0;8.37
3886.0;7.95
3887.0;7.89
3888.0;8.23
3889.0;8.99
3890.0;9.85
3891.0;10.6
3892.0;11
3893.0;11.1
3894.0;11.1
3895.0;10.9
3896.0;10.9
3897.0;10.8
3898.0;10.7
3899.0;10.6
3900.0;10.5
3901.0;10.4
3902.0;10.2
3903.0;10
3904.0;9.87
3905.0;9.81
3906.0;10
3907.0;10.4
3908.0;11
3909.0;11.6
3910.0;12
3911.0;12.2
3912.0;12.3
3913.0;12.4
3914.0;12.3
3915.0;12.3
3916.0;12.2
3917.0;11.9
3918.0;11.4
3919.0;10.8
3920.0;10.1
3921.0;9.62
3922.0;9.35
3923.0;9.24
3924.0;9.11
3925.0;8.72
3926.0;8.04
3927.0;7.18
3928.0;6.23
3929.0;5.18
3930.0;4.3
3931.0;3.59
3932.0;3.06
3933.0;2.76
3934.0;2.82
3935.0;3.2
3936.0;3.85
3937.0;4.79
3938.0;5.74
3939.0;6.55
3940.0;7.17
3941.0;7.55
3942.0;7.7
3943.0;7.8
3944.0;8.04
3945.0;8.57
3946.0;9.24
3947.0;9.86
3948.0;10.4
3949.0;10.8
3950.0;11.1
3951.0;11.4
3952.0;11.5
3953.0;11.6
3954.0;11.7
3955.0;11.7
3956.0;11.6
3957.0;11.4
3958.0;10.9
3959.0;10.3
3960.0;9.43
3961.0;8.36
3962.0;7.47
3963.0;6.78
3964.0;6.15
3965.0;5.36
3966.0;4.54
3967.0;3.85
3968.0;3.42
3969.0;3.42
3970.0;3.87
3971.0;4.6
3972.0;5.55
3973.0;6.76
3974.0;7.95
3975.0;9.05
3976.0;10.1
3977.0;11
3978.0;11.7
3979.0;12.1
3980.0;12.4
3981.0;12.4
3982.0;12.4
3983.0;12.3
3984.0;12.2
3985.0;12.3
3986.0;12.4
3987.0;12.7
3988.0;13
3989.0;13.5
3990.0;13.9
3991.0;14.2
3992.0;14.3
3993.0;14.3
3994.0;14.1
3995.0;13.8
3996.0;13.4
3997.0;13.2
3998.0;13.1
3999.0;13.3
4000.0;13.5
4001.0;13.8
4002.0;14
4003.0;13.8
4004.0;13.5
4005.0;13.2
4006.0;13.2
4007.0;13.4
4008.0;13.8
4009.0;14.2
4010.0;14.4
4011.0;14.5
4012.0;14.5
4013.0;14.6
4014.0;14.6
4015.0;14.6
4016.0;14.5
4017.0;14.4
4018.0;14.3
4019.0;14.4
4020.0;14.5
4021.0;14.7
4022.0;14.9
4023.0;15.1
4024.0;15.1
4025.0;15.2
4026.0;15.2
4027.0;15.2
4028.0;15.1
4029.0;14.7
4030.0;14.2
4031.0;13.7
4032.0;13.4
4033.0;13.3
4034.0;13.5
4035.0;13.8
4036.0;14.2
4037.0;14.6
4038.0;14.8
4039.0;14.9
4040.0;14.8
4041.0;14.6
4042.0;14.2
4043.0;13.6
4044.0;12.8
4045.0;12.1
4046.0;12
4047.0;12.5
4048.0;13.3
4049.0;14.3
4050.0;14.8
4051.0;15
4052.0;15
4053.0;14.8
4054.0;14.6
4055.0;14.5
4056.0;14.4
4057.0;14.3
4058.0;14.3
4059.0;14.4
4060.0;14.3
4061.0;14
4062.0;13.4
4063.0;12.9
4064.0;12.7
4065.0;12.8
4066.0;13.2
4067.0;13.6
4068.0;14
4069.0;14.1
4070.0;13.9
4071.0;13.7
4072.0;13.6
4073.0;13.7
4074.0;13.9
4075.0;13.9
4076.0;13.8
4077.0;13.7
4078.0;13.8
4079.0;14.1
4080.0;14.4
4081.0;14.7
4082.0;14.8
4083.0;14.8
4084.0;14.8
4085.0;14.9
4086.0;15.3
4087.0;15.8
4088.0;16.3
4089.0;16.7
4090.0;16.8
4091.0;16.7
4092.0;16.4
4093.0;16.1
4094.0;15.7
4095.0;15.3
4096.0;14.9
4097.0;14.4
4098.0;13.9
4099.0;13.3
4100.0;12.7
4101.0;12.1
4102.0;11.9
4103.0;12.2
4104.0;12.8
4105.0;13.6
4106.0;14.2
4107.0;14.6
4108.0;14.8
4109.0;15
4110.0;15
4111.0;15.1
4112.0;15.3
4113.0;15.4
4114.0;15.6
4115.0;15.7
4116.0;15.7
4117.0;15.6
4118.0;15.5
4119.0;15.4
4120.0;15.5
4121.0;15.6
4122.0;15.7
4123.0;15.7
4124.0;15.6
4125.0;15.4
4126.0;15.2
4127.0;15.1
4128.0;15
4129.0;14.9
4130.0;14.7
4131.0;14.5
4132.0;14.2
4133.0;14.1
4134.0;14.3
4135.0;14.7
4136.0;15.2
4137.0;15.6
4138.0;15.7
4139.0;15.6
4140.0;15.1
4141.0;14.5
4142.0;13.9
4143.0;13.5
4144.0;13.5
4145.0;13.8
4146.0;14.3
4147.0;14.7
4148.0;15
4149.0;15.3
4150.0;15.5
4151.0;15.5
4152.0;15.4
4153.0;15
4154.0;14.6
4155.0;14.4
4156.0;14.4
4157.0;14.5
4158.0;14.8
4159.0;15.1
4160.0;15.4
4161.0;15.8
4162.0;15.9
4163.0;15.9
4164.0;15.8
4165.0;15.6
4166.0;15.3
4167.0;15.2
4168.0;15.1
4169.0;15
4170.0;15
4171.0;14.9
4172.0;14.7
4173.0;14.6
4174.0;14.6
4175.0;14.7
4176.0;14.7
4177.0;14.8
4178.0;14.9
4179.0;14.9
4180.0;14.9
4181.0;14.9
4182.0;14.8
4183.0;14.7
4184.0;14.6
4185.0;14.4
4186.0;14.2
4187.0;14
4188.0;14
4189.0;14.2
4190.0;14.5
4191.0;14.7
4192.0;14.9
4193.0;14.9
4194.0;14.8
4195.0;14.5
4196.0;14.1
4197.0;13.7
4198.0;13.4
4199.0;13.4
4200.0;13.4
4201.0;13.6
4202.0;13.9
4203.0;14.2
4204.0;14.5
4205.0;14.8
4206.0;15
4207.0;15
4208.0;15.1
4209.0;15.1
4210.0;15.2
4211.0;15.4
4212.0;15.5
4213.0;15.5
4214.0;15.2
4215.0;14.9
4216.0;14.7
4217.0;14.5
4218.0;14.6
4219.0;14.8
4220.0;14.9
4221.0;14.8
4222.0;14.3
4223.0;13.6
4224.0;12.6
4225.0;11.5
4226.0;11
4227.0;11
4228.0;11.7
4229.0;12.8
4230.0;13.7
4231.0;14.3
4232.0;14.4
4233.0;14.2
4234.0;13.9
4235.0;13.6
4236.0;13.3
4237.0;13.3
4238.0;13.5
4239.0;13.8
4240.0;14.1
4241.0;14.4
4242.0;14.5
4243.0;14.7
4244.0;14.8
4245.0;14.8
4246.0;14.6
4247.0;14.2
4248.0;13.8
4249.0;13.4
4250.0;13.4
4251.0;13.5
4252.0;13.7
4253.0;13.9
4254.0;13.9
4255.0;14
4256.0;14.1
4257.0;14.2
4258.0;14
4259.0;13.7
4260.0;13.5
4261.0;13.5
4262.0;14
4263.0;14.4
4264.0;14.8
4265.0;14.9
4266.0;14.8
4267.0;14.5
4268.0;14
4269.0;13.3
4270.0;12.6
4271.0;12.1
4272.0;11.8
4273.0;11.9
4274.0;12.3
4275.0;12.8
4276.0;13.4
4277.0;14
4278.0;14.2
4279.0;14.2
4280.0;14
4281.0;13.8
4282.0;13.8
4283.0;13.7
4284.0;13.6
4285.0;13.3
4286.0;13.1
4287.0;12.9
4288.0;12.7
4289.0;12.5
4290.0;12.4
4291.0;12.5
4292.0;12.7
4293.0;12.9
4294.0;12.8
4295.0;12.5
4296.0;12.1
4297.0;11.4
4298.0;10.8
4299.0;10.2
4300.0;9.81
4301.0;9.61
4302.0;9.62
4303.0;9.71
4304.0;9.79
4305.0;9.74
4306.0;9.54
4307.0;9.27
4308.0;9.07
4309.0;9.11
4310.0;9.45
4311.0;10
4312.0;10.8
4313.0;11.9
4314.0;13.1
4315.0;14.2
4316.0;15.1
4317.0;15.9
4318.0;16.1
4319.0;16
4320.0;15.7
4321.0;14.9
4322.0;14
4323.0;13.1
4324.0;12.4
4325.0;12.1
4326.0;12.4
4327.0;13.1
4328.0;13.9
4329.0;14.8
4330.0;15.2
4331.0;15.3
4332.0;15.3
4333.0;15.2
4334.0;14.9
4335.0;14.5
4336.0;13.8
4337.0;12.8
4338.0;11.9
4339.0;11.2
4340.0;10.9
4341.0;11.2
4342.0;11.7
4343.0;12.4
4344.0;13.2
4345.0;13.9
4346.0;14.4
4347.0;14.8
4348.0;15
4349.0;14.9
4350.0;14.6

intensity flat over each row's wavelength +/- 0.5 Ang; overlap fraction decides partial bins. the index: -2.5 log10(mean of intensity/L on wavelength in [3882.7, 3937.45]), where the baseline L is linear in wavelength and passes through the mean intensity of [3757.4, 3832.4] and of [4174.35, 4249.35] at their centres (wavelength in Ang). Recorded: 0.22 mag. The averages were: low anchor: 10.1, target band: 9.13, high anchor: 14.2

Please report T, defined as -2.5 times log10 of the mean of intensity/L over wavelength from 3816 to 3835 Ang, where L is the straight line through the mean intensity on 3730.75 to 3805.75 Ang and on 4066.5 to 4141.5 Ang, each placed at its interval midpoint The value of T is 0.47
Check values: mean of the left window 9.89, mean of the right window 14.7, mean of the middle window 6.95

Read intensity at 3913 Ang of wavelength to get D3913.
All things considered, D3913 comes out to 12.4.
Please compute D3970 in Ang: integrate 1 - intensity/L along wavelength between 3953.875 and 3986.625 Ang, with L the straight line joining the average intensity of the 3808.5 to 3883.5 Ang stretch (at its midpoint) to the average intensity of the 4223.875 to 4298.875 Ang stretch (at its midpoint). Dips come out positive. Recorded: 4.5 Ang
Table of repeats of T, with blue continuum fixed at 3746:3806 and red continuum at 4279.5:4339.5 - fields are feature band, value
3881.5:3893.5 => 0.17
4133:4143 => -0.24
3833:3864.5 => 0.19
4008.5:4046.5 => -0.24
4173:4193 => -0.20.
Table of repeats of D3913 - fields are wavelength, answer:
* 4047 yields 12.5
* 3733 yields 7.09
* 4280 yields 14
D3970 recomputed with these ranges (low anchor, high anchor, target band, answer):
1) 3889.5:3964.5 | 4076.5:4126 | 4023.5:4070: -3.4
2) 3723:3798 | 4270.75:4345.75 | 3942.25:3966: 2.7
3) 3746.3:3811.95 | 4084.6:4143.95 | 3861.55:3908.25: 7.1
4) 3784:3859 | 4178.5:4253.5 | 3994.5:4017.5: -4.5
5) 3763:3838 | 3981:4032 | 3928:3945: 9.7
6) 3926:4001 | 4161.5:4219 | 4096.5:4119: -2.8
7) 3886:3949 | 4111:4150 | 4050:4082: -2.0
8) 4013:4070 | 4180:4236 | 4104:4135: -1.9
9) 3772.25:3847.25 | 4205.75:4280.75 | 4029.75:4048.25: -2.7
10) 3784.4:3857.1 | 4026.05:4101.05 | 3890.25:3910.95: 0.6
